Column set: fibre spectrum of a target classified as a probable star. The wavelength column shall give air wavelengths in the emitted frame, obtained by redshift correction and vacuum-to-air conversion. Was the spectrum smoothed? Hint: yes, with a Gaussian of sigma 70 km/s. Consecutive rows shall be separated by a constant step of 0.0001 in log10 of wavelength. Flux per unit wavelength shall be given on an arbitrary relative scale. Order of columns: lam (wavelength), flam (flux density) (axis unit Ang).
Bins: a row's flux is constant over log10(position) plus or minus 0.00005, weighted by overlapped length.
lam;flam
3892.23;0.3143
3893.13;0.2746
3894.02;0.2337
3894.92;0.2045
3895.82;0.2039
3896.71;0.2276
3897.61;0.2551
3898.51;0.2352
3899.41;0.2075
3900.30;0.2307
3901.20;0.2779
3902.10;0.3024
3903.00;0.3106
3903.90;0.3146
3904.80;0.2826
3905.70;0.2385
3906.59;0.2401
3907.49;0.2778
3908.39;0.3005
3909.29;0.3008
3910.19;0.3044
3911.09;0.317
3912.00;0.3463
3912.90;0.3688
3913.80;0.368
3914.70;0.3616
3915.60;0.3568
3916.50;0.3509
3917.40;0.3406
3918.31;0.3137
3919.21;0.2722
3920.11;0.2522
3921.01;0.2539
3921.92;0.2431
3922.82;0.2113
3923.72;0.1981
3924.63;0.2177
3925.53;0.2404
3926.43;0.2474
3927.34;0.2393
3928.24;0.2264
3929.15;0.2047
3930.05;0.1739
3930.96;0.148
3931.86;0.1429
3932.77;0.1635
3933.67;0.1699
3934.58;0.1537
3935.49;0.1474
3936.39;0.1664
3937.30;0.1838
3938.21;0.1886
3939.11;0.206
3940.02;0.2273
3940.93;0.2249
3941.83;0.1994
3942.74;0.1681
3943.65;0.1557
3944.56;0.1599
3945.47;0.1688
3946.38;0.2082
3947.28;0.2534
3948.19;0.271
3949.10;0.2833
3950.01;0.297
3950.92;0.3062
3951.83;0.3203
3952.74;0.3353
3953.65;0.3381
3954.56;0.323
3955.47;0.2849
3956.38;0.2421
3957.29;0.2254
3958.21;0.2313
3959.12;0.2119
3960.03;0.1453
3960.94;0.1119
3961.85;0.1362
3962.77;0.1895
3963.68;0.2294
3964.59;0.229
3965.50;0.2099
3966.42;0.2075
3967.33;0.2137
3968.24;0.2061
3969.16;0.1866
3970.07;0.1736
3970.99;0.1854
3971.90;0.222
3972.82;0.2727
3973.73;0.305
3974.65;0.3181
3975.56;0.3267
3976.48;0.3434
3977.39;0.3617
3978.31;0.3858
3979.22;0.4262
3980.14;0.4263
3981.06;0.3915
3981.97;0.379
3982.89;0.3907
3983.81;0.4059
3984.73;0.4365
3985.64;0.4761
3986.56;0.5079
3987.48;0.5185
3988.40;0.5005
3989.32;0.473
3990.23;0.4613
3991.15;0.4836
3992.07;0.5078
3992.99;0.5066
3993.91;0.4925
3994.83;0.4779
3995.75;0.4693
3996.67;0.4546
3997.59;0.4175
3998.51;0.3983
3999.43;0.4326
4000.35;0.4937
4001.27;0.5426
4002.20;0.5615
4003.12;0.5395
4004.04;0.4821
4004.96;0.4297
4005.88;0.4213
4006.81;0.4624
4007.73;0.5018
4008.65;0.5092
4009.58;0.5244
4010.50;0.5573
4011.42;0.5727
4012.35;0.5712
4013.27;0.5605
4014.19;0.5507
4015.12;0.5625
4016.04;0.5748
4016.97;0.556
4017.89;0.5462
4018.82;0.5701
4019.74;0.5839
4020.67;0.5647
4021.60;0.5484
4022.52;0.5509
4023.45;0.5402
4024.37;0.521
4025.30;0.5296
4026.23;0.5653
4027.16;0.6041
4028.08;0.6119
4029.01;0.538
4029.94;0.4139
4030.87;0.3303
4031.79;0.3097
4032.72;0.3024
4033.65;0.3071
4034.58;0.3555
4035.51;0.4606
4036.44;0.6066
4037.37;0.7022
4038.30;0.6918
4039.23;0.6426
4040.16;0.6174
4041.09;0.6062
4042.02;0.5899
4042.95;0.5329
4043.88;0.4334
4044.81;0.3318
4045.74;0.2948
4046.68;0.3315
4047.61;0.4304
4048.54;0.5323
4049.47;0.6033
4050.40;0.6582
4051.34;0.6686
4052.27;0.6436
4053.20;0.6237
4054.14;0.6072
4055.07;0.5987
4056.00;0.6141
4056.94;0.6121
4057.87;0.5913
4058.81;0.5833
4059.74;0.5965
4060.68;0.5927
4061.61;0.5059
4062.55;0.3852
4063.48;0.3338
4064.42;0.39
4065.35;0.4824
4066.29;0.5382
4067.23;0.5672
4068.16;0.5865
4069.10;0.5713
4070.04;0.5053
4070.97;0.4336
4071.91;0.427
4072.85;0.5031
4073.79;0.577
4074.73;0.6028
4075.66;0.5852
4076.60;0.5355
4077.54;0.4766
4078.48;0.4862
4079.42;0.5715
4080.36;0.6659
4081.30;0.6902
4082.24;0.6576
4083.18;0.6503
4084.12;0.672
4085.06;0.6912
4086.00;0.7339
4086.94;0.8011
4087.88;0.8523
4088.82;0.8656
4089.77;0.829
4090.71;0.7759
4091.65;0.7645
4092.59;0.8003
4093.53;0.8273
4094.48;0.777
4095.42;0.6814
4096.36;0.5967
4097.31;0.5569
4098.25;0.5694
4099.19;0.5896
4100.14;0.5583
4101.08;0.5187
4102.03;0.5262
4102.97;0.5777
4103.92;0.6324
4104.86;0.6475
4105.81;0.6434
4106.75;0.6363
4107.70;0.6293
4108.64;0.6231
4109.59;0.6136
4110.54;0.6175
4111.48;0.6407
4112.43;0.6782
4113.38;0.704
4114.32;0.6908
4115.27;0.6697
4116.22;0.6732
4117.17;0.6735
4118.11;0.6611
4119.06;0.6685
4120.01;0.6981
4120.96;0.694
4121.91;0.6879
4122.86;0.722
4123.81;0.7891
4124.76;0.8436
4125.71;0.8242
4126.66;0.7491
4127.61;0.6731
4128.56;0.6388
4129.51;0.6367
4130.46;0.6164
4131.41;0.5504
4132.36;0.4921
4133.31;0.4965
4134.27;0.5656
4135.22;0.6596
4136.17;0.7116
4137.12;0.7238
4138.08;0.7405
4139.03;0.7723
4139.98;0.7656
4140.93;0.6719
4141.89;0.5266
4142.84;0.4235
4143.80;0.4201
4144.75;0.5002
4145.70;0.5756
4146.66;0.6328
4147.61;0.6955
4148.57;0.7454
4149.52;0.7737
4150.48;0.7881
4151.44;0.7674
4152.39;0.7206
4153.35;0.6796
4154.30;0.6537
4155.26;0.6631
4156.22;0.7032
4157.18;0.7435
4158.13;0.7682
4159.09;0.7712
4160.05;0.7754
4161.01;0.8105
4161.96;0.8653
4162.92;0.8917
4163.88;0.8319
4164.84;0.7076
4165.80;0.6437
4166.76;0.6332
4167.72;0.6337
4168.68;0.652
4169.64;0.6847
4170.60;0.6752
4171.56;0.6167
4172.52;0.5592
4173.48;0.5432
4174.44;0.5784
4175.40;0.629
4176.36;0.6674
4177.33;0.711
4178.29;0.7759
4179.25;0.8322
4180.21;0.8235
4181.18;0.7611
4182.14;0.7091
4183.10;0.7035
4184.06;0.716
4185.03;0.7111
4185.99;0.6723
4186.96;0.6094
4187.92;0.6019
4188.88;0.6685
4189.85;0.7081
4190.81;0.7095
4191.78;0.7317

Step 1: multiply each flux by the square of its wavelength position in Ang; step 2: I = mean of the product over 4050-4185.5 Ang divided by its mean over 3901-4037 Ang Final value 2.0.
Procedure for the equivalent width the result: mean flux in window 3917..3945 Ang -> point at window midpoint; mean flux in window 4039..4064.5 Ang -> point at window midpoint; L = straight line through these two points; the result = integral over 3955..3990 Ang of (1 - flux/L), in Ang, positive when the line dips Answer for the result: 2.5 Ang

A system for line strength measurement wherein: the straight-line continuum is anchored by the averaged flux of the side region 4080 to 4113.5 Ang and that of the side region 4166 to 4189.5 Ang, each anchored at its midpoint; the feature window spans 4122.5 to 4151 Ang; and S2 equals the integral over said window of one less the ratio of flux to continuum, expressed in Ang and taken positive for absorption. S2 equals 0.7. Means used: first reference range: 0.674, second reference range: 0.674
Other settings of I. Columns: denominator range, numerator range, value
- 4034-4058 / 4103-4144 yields 1.24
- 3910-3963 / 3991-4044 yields 2.25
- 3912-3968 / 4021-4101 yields 2.60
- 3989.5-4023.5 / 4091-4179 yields 1.39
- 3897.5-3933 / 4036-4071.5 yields 2.18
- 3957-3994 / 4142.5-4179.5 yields 2.30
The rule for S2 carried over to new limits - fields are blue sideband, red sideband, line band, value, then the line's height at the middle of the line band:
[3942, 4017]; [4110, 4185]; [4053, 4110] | -5.0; 0.56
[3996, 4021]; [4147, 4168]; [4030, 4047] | 2.8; 0.561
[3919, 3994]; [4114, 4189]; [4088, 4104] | -3.2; 0.567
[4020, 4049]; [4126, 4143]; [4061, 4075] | 1.3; 0.545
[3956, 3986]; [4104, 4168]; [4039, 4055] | -2.6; 0.463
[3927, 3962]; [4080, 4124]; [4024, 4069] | -0.6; 0.515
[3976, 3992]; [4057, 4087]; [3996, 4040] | -2.7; 0.483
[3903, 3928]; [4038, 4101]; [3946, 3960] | 3.5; 0.361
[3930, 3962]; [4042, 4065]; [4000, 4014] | -4.6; 0.389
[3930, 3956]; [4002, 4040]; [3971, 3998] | -2.2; 0.38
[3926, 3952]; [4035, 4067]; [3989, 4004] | -4.1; 0.378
